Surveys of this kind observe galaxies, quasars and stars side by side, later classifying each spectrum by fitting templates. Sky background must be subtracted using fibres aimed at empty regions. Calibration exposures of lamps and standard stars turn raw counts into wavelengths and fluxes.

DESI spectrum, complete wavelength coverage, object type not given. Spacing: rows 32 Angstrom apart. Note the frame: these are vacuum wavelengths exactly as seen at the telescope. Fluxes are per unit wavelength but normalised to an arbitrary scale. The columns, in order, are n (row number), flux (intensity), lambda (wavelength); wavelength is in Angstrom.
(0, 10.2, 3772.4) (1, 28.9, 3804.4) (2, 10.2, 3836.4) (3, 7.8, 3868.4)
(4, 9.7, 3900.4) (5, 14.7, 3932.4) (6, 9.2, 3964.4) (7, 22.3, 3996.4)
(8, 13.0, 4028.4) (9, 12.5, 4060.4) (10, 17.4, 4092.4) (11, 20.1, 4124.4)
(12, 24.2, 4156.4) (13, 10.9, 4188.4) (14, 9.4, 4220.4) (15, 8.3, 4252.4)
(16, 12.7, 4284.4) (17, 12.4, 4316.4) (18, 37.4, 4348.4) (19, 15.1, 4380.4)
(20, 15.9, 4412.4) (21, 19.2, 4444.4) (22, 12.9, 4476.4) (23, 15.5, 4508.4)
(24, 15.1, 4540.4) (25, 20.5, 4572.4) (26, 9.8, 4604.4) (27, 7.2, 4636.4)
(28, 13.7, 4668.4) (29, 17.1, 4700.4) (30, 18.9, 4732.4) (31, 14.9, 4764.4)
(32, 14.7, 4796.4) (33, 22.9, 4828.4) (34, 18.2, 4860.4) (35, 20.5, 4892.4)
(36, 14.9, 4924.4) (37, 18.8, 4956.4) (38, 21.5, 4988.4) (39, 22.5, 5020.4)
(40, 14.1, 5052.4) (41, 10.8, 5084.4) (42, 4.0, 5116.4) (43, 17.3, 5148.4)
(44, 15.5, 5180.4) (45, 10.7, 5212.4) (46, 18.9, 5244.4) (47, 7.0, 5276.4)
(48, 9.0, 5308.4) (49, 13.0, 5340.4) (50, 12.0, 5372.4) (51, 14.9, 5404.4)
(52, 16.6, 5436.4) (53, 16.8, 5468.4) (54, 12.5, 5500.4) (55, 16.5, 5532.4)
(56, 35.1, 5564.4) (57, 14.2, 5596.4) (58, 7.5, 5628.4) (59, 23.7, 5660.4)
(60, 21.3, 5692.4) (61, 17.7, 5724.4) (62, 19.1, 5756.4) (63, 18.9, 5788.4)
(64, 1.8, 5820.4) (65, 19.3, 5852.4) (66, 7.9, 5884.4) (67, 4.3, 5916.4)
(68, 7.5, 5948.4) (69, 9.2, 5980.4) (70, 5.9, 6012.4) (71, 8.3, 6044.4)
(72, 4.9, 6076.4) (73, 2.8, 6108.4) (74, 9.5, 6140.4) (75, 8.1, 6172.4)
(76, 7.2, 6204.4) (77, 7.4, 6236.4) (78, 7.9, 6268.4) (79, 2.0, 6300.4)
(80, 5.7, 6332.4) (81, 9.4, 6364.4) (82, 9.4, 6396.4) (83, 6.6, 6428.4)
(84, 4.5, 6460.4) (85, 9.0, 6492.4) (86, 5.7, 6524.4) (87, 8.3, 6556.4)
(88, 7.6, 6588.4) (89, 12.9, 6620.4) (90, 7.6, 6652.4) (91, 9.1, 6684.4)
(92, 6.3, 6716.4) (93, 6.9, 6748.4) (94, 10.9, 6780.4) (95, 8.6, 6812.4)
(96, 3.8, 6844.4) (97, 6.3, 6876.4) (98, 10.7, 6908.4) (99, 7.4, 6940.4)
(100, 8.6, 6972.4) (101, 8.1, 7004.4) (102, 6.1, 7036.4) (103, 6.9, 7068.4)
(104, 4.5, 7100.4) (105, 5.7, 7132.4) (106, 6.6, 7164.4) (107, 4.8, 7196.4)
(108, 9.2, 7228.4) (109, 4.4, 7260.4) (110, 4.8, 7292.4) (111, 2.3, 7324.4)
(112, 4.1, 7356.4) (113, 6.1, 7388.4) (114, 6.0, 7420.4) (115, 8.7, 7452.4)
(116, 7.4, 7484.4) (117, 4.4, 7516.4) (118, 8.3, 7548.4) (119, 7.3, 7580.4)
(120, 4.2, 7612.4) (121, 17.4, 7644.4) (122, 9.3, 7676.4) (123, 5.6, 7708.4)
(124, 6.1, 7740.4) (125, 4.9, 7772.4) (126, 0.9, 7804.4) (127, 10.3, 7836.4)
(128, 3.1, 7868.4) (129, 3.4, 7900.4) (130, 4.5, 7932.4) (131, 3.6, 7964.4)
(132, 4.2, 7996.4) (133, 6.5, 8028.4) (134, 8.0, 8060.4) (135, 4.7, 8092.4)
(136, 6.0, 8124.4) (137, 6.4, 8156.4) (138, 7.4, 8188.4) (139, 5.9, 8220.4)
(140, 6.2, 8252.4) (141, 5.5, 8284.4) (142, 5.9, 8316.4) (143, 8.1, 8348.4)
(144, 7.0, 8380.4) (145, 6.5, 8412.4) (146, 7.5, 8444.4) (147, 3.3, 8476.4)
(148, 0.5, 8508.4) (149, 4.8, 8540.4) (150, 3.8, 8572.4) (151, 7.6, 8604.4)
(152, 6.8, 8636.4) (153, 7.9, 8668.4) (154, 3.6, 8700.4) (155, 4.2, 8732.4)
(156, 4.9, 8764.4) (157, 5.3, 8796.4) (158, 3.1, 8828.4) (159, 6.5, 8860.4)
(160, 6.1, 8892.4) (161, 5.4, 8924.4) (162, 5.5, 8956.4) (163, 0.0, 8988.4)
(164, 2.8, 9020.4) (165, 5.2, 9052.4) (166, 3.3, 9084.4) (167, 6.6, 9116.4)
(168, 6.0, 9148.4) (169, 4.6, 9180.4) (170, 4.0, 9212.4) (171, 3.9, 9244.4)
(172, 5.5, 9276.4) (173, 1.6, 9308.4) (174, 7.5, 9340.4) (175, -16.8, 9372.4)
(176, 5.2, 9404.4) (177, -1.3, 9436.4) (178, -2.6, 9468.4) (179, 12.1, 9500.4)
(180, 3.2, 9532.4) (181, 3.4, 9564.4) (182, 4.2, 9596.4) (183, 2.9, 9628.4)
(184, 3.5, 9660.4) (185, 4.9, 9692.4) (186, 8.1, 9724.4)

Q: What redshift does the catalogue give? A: 0.167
